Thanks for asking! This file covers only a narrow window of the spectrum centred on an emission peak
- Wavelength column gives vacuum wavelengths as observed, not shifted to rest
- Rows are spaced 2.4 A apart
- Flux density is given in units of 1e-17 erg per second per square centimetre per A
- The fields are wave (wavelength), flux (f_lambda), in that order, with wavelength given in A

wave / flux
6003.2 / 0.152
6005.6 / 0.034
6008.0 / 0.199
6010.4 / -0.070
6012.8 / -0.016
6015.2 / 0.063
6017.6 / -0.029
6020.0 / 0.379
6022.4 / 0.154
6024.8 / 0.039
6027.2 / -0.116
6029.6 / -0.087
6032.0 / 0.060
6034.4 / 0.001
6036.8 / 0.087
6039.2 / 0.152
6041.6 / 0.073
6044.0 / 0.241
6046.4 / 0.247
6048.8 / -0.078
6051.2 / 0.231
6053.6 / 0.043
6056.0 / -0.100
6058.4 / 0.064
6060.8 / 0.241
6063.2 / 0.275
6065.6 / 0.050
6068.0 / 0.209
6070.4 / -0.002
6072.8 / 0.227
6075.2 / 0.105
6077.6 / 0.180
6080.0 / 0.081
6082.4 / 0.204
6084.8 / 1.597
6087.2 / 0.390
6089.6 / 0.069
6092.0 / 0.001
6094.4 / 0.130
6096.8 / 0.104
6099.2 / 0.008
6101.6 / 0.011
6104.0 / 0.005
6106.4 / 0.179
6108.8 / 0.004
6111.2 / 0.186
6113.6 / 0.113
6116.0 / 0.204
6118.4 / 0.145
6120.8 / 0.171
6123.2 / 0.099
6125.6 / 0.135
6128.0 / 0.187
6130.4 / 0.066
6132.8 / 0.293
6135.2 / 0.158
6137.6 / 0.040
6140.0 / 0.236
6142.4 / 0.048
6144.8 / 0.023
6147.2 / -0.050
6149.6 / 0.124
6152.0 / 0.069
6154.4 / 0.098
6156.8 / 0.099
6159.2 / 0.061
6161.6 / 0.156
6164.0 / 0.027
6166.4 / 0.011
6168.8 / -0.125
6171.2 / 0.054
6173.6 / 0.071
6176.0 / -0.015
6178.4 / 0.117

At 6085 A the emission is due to H-beta 4861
